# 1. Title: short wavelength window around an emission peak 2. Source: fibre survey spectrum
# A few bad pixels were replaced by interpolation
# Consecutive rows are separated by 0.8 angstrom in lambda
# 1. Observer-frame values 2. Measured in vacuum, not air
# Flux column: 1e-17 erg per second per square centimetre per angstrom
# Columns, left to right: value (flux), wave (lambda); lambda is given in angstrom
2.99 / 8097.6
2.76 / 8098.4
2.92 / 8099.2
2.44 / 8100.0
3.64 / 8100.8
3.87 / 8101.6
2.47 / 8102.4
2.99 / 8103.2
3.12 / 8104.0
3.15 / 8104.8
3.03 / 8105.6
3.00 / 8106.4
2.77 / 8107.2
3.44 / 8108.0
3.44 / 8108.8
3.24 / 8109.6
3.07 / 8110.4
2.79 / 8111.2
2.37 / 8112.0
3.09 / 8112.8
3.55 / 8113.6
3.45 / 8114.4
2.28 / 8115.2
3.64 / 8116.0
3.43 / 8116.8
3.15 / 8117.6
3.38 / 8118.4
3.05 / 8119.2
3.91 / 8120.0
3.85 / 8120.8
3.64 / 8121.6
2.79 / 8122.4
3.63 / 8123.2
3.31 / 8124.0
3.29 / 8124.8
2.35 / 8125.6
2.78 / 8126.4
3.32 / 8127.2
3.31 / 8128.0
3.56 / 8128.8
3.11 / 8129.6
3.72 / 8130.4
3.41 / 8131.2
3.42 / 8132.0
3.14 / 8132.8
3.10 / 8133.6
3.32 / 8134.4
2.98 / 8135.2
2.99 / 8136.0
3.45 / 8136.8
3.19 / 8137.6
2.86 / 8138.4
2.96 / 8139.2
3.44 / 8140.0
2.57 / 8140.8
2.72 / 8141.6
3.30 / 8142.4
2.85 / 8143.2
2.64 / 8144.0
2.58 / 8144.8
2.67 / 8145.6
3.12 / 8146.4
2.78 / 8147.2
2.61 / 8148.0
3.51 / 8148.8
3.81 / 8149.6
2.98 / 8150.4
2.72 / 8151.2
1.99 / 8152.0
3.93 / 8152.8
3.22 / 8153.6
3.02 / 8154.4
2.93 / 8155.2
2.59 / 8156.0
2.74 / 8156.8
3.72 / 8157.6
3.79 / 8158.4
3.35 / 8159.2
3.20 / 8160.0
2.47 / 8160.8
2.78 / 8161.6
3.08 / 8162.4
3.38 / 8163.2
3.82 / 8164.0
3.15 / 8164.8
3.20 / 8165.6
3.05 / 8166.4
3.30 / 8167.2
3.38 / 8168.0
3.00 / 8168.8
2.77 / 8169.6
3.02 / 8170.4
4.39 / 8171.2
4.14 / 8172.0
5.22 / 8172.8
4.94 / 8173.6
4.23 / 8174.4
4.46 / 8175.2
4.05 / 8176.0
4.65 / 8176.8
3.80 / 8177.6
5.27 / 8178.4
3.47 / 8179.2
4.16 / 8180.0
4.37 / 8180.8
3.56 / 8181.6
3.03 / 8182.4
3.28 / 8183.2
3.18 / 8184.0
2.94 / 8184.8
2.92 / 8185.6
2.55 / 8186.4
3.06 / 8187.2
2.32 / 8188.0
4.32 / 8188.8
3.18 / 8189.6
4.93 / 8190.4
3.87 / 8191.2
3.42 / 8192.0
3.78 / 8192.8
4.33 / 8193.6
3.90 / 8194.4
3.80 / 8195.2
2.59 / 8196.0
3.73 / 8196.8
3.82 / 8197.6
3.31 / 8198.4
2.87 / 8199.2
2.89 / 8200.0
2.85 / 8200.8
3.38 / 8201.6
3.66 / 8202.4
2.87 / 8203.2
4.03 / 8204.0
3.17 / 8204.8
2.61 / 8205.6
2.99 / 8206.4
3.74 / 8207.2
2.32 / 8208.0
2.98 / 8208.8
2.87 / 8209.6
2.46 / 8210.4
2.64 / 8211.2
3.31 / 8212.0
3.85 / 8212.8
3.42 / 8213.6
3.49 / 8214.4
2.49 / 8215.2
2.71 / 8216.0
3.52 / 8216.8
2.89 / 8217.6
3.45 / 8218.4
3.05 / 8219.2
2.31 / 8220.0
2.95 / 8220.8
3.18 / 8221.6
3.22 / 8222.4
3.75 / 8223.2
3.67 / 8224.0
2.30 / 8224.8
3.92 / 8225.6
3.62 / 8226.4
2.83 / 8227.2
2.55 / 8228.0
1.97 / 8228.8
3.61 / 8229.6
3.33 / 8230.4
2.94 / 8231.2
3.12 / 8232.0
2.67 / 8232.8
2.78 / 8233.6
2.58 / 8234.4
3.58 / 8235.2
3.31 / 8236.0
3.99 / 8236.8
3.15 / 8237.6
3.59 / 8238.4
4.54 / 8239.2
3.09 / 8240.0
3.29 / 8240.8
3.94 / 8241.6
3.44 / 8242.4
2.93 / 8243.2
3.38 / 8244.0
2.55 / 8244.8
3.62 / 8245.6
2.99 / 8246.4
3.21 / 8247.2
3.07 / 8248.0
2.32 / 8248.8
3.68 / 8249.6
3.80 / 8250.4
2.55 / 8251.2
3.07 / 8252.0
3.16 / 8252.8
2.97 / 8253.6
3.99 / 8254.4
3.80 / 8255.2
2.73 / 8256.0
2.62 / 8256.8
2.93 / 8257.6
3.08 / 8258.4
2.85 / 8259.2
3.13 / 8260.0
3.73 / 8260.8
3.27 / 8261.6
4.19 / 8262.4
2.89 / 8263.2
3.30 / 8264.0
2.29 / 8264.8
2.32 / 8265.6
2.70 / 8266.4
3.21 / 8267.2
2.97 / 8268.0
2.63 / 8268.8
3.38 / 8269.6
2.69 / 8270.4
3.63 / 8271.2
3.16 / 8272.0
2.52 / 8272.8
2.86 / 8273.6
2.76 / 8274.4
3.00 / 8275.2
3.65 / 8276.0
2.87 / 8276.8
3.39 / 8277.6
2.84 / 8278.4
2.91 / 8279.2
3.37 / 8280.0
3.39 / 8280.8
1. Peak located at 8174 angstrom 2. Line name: [S II] 6716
